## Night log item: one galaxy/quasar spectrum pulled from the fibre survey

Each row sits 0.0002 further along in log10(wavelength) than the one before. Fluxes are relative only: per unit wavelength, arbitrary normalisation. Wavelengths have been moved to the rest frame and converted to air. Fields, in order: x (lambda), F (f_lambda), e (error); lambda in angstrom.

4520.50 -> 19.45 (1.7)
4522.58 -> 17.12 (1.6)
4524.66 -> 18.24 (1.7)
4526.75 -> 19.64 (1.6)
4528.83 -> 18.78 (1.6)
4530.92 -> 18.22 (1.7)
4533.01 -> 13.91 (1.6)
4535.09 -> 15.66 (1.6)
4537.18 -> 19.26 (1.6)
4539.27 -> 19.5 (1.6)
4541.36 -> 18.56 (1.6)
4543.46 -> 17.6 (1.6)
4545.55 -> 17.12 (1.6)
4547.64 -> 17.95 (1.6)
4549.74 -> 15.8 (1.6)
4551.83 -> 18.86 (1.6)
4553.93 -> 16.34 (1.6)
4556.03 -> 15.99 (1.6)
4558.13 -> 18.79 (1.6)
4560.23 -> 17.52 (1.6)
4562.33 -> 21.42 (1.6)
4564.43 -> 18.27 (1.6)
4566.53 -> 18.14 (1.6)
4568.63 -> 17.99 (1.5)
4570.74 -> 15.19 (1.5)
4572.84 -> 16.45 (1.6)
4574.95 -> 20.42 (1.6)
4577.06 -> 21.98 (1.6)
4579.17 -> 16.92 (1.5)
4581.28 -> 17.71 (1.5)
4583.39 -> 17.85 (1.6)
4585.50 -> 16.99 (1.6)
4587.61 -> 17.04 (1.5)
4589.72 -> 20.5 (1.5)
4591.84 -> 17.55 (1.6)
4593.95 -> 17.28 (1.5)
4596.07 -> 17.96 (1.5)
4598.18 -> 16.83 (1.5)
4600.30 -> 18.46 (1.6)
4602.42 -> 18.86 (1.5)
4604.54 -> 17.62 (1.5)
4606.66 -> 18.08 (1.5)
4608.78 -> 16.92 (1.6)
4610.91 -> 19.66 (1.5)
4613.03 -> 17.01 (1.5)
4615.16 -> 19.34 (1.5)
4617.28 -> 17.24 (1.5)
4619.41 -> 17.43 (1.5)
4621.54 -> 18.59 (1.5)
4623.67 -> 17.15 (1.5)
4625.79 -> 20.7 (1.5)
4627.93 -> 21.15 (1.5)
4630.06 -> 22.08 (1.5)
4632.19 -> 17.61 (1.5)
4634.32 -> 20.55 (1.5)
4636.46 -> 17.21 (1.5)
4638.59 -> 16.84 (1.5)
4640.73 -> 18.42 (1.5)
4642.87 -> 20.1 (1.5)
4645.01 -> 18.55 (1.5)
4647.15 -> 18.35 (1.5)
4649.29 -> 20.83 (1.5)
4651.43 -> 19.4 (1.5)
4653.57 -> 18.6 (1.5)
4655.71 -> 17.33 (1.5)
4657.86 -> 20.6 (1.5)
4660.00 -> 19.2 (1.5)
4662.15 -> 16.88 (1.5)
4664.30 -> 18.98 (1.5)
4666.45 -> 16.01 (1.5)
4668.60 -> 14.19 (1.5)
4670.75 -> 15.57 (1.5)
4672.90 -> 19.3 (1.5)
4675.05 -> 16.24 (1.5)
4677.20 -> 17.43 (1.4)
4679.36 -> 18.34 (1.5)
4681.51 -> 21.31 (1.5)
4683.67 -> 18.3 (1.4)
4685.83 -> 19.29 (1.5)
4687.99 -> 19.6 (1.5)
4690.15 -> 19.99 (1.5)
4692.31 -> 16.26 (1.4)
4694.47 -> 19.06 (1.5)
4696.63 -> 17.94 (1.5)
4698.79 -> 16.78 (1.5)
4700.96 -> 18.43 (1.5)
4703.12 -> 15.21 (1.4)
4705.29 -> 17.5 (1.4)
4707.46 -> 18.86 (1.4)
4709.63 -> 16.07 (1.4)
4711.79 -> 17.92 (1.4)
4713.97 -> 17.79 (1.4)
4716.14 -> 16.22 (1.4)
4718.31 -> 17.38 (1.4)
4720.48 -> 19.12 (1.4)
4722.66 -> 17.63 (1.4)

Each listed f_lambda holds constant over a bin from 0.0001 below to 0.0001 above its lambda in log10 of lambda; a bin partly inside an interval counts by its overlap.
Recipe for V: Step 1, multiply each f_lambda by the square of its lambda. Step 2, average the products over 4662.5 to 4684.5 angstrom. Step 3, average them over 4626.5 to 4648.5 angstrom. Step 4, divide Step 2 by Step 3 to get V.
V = 0.93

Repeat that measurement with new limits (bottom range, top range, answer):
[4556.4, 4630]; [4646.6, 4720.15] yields 1.02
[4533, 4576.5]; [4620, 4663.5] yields 1.11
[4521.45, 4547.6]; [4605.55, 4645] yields 1.09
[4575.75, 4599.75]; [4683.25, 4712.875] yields 1.04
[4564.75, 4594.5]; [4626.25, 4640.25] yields 1.09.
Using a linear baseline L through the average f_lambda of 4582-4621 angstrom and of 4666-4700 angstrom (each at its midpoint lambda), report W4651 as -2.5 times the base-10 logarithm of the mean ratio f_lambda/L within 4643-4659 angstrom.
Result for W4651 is -0.07 mag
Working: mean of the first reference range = 17.9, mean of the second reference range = 17.9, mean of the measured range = 19.2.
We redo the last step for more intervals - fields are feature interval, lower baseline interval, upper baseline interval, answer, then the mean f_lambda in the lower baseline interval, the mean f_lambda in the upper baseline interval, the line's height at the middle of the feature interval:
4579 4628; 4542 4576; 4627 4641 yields 0.030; 17.7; 19.1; 18.6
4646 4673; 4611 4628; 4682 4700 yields 0.026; 18.5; 18.5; 18.5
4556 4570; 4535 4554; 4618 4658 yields -0.021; 17.8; 19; 18.1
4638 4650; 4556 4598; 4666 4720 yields -0.059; 18.1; 17.7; 17.9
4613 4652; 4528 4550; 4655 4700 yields -0.062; 17.5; 18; 17.9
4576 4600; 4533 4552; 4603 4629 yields 0.001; 17.6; 18.4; 18.1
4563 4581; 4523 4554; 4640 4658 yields -0.005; 17.7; 19.1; 18.1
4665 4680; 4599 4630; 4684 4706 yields 0.089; 18.5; 18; 18.2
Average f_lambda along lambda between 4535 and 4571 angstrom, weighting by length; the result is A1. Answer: 17.9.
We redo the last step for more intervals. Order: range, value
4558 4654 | 18.5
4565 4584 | 18.1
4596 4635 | 18.6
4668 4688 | 18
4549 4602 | 18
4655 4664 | 18.6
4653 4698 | 18.1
